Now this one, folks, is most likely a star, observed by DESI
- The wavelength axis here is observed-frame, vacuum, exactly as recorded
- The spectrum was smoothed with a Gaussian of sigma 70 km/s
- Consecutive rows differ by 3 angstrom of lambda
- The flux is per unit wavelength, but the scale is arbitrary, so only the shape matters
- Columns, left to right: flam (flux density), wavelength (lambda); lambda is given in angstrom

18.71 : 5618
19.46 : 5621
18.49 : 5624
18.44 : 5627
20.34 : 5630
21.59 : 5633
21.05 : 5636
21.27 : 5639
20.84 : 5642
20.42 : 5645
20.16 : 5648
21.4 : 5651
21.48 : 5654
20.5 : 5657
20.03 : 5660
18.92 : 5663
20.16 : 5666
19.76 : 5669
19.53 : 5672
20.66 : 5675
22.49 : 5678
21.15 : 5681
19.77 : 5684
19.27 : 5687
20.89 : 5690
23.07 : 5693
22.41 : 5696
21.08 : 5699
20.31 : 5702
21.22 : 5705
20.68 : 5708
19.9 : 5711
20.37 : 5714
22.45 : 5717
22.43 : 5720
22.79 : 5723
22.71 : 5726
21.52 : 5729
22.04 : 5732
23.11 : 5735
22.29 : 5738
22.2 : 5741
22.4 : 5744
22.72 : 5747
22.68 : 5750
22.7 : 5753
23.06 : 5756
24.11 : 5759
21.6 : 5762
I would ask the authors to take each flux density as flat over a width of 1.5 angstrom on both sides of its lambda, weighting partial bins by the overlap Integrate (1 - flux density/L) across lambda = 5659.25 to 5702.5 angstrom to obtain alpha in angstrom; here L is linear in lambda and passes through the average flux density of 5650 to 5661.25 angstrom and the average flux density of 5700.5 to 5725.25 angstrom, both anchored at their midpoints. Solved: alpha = 0.8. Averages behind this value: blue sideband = 20.8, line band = 20.7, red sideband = 21.3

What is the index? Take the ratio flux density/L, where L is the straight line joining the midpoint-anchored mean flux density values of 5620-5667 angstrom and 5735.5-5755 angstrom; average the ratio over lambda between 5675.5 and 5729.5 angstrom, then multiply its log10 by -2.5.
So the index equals 0.01 mag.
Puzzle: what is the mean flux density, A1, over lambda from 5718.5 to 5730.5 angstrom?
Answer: 22.4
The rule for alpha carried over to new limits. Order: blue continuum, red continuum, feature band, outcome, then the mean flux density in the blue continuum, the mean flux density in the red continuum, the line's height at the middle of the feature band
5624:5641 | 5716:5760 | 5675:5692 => 0.53 angstrom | 20.4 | 22.6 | 21.4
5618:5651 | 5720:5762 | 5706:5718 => 0.63 angstrom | 20.2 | 22.6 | 21.9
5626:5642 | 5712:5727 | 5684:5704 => 0.52 angstrom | 20.6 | 22.1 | 21.6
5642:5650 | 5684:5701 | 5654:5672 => 0.64 angstrom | 20.5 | 21.2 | 20.7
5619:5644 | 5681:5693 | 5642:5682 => -0.32 angstrom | 20.2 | 20.5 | 20.4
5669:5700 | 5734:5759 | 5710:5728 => 0.11 angstrom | 21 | 22.7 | 21.9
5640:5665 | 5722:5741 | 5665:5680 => 0.29 angstrom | 20.5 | 22.4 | 21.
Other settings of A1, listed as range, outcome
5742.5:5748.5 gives 22.6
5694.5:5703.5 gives 21.3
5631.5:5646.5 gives 21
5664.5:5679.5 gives 20.5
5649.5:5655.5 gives 21.4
